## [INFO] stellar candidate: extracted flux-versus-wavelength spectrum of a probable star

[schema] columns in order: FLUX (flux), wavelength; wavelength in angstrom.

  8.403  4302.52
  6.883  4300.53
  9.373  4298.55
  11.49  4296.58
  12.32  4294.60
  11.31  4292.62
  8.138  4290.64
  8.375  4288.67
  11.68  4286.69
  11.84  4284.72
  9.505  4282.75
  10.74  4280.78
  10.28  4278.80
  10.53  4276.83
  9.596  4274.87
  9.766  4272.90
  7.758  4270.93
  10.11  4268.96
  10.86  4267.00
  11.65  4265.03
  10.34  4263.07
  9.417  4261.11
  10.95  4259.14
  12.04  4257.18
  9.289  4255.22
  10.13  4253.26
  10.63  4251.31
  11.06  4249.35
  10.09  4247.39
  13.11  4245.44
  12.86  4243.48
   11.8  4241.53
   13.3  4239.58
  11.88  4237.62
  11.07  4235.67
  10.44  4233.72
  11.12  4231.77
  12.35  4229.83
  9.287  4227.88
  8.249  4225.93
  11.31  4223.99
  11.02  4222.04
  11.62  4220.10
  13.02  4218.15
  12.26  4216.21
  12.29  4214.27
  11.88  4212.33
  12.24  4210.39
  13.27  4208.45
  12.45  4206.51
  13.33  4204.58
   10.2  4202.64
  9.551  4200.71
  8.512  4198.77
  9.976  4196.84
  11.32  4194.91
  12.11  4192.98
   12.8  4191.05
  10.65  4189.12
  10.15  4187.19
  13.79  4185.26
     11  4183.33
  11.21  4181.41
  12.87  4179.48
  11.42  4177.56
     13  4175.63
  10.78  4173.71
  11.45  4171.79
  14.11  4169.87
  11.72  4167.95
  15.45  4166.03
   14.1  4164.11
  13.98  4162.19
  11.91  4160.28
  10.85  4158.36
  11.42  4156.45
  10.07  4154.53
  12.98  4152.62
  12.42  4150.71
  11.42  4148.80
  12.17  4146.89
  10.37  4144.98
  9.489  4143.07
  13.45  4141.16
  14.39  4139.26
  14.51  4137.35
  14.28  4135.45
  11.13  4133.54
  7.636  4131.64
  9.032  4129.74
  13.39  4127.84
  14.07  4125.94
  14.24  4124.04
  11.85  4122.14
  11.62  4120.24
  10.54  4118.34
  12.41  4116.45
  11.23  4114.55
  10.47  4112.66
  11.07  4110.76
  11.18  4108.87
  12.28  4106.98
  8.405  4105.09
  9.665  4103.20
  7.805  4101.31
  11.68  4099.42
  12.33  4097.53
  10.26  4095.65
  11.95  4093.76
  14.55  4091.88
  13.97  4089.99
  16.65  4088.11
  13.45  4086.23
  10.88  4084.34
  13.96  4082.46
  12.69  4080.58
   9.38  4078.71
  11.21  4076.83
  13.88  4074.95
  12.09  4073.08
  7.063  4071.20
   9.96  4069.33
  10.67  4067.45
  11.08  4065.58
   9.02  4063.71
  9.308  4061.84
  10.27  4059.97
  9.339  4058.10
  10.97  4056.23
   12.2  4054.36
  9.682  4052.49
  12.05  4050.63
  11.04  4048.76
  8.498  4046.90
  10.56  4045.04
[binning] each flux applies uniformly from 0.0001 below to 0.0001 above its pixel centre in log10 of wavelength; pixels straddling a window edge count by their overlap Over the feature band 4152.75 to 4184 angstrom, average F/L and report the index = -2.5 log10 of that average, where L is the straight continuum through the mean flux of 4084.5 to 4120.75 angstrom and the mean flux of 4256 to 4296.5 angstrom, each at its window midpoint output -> -0.10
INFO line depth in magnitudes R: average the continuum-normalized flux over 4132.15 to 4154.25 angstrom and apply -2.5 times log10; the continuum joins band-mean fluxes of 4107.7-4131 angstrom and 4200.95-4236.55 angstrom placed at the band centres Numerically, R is -0.05 mag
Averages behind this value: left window 11.7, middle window 12.3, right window 11.5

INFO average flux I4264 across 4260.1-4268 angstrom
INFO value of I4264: 10.6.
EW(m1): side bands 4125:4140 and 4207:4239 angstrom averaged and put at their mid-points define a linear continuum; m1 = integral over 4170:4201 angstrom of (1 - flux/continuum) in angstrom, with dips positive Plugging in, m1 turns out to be 1.1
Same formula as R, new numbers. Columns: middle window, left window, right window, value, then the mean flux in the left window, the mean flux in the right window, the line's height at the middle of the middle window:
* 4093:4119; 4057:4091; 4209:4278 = 0.051 mag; 11.4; 11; 11.3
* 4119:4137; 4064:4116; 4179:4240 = -0.050 mag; 11.5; 11.4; 11.4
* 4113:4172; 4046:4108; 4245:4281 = -0.121 mag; 11.2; 10.4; 10.9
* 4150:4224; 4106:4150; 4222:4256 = -0.045 mag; 11.8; 11.1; 11.4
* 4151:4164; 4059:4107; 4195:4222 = -0.054 mag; 11.3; 11.6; 11.5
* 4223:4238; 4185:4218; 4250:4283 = 0.030 mag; 11.6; 10.2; 11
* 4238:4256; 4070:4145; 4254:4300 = -0.084 mag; 11.8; 10.3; 10.5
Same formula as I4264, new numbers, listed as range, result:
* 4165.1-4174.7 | 12.7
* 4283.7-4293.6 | 10.3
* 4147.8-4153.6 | 12.3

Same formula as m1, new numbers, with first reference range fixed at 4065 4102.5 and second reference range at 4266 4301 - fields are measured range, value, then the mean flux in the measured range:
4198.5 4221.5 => -2.4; 11.8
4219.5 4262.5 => -2.5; 11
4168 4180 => -1.3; 12.2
